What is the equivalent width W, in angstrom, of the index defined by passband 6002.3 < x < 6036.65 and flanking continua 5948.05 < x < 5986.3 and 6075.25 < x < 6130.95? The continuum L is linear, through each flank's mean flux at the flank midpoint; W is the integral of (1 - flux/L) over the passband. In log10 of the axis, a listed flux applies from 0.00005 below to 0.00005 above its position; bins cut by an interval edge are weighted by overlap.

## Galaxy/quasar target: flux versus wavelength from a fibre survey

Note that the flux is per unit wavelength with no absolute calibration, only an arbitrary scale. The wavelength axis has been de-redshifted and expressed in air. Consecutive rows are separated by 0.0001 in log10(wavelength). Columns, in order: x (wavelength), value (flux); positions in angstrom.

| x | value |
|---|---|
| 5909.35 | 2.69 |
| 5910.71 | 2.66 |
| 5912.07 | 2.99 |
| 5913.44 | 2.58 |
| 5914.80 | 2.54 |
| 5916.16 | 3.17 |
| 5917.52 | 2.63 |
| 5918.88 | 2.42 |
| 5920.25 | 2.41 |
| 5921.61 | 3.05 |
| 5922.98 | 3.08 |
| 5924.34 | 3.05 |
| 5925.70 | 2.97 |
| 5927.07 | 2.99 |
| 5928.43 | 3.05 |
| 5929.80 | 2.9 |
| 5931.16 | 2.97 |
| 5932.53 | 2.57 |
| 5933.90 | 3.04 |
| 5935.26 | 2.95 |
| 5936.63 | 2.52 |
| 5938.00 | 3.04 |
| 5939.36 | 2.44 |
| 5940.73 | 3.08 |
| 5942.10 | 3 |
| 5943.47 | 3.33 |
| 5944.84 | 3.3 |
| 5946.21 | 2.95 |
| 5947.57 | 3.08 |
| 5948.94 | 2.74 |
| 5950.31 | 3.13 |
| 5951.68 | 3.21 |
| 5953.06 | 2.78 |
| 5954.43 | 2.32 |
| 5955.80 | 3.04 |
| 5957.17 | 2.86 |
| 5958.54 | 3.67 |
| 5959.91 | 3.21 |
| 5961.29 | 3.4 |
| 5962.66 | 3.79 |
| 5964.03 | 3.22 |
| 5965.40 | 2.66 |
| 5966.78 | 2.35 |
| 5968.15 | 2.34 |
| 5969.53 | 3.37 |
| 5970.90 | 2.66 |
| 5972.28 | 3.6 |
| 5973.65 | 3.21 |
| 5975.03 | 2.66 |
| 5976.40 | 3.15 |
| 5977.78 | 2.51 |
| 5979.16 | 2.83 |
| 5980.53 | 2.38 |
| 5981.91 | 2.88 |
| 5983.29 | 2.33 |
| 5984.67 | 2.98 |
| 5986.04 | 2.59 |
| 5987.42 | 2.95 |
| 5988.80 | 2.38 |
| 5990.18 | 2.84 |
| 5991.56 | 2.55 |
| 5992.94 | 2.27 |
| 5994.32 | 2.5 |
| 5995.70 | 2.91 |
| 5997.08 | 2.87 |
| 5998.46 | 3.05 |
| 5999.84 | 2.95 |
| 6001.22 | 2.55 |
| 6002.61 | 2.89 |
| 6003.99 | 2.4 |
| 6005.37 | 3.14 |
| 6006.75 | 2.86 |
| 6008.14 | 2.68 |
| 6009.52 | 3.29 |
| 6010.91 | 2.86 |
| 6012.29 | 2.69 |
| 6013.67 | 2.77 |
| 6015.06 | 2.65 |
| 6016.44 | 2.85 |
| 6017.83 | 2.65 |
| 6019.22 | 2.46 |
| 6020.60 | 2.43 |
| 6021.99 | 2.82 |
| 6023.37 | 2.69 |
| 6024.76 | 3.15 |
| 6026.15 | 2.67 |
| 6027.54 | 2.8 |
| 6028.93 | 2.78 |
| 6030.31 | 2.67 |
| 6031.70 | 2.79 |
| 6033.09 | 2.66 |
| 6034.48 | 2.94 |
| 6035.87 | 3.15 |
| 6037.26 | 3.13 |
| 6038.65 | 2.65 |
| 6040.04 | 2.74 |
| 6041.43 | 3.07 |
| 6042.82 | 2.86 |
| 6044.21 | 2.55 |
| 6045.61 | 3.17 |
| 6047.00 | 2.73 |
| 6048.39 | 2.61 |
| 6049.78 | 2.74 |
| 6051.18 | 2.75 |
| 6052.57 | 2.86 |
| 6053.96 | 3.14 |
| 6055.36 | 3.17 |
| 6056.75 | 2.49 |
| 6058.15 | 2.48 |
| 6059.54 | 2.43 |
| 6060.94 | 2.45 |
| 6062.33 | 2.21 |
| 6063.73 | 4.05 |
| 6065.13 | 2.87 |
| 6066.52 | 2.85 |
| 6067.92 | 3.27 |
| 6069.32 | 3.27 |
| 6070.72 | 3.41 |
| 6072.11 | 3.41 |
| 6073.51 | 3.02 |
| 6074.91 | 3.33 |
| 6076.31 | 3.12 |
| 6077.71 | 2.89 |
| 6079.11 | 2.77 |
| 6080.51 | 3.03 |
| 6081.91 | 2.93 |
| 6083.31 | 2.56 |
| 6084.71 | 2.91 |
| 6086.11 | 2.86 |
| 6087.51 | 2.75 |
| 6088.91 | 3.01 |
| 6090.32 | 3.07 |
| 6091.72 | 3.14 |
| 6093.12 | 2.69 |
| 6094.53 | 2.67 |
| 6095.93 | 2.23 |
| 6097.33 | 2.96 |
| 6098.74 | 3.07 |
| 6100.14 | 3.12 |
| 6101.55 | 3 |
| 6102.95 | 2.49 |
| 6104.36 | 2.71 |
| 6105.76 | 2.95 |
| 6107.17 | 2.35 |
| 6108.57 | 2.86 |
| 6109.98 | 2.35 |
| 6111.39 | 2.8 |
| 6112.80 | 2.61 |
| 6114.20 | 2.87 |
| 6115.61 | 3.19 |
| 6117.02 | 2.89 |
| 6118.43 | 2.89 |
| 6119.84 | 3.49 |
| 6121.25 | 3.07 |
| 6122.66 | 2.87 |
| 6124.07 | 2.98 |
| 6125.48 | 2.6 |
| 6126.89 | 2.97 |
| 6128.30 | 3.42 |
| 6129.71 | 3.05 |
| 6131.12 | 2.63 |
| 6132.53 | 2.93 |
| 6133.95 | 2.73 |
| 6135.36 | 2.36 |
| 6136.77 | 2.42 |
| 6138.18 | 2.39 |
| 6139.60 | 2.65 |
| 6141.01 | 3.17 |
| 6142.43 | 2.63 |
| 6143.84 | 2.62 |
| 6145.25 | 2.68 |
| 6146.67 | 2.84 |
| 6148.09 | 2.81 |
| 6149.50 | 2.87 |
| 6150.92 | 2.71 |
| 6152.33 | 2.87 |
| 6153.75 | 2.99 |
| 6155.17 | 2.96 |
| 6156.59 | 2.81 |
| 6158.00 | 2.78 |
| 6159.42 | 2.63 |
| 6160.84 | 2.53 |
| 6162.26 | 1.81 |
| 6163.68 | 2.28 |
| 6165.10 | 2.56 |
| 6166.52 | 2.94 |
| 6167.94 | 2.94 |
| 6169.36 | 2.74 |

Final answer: 1.4 angstrom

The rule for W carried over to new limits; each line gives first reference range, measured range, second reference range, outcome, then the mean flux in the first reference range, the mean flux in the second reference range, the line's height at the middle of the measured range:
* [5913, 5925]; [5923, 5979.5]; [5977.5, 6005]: -5.0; 2.77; 2.69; 2.74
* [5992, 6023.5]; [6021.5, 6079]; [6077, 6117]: -2.4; 2.75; 2.82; 2.78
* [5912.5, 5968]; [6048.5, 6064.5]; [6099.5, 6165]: 0.2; 2.93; 2.77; 2.83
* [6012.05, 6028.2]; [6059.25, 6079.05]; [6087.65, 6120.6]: -1.8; 2.72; 2.84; 2.79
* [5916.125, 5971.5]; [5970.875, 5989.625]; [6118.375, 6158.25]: 0.8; 2.94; 2.83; 2.92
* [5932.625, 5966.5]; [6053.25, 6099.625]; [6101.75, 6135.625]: -0.6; 3.02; 2.84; 2.89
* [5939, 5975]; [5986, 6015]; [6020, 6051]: 1.4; 3.03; 2.81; 2.91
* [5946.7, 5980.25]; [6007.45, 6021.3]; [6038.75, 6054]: 0.7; 2.98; 2.82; 2.88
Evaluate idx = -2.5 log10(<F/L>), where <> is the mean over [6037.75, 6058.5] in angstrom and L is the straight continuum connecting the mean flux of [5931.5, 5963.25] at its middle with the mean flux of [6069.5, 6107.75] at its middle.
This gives 0.05 mag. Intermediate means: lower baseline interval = 3.02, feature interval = 2.81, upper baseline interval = 2.91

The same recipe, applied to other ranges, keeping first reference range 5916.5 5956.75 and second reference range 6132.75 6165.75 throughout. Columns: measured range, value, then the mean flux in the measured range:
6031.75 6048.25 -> -0.03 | 2.86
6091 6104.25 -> -0.04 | 2.81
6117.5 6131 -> -0.13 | 3.02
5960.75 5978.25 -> -0.05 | 3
